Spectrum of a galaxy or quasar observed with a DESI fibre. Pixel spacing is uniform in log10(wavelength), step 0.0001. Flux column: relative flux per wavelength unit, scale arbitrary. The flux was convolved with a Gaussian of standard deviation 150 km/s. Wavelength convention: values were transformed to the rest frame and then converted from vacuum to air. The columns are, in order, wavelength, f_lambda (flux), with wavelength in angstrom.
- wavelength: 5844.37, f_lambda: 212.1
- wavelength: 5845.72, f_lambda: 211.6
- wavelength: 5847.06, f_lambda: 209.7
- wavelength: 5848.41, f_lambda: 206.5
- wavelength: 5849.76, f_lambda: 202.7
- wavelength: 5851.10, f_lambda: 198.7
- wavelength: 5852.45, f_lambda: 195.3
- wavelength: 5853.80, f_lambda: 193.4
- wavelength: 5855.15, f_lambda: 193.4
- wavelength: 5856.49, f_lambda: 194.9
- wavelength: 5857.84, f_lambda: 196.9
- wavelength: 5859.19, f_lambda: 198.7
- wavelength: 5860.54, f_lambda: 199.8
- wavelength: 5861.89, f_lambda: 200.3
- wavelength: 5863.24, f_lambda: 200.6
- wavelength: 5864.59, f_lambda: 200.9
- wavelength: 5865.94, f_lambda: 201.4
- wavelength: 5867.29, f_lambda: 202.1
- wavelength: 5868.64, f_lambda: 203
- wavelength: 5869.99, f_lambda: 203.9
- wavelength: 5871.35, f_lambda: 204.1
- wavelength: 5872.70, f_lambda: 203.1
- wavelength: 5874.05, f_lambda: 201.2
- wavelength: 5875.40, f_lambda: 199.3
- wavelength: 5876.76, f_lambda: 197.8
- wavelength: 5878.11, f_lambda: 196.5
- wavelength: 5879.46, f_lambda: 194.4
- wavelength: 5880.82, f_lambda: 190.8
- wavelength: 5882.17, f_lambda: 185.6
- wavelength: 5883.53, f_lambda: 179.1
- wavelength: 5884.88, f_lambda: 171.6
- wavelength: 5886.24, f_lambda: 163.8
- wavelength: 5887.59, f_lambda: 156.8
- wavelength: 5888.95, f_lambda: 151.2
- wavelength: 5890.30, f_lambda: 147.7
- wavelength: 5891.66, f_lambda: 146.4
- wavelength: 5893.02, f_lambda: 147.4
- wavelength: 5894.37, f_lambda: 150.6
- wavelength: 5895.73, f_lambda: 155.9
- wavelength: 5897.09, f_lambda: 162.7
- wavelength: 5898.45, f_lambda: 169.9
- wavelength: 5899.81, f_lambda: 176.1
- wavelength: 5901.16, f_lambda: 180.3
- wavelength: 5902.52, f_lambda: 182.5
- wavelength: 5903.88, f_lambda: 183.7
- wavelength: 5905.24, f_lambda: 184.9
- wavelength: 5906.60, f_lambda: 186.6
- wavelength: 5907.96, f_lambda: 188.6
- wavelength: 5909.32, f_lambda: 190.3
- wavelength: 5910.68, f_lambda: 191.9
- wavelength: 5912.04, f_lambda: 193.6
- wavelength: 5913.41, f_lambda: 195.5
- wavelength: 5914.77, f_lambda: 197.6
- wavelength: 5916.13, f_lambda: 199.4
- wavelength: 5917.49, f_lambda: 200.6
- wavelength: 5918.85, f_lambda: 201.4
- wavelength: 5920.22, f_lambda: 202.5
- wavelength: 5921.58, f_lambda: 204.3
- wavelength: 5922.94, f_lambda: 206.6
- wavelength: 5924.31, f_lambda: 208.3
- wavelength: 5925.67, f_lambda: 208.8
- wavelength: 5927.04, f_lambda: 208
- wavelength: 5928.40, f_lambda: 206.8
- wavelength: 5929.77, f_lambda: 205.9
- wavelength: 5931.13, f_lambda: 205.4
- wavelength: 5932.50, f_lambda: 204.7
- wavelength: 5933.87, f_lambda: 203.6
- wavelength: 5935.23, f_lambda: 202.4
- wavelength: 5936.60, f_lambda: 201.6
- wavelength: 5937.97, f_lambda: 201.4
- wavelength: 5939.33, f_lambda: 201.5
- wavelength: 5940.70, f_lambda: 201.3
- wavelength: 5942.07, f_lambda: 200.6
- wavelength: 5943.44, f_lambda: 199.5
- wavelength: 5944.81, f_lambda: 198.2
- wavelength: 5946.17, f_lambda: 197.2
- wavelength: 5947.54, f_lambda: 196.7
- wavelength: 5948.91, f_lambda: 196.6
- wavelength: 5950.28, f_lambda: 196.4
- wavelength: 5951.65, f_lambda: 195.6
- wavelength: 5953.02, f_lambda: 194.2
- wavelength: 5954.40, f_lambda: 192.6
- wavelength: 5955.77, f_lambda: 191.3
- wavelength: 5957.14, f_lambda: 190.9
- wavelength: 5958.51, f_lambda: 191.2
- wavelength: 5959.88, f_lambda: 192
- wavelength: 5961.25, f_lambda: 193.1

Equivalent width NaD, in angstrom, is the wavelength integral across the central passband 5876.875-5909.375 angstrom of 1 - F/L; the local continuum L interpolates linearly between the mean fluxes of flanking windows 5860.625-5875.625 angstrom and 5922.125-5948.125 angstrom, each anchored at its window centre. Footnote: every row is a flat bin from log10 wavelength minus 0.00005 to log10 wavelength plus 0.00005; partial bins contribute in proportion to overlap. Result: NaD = 4.8 angstrom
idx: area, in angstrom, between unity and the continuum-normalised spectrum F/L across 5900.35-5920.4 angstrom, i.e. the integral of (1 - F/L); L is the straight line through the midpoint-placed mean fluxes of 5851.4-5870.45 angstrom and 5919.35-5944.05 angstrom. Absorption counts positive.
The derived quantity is 1.1 angstrom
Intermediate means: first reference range 199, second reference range 204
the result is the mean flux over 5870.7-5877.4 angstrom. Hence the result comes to 201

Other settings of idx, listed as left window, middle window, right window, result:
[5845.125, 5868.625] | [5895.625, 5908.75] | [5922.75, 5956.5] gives 1.5 angstrom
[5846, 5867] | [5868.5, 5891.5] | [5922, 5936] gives 2.0 angstrom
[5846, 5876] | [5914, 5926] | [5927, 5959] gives -0.2 angstrom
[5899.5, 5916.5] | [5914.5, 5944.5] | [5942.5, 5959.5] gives -1.8 angstrom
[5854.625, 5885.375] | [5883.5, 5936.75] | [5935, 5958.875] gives 3.1 angstrom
